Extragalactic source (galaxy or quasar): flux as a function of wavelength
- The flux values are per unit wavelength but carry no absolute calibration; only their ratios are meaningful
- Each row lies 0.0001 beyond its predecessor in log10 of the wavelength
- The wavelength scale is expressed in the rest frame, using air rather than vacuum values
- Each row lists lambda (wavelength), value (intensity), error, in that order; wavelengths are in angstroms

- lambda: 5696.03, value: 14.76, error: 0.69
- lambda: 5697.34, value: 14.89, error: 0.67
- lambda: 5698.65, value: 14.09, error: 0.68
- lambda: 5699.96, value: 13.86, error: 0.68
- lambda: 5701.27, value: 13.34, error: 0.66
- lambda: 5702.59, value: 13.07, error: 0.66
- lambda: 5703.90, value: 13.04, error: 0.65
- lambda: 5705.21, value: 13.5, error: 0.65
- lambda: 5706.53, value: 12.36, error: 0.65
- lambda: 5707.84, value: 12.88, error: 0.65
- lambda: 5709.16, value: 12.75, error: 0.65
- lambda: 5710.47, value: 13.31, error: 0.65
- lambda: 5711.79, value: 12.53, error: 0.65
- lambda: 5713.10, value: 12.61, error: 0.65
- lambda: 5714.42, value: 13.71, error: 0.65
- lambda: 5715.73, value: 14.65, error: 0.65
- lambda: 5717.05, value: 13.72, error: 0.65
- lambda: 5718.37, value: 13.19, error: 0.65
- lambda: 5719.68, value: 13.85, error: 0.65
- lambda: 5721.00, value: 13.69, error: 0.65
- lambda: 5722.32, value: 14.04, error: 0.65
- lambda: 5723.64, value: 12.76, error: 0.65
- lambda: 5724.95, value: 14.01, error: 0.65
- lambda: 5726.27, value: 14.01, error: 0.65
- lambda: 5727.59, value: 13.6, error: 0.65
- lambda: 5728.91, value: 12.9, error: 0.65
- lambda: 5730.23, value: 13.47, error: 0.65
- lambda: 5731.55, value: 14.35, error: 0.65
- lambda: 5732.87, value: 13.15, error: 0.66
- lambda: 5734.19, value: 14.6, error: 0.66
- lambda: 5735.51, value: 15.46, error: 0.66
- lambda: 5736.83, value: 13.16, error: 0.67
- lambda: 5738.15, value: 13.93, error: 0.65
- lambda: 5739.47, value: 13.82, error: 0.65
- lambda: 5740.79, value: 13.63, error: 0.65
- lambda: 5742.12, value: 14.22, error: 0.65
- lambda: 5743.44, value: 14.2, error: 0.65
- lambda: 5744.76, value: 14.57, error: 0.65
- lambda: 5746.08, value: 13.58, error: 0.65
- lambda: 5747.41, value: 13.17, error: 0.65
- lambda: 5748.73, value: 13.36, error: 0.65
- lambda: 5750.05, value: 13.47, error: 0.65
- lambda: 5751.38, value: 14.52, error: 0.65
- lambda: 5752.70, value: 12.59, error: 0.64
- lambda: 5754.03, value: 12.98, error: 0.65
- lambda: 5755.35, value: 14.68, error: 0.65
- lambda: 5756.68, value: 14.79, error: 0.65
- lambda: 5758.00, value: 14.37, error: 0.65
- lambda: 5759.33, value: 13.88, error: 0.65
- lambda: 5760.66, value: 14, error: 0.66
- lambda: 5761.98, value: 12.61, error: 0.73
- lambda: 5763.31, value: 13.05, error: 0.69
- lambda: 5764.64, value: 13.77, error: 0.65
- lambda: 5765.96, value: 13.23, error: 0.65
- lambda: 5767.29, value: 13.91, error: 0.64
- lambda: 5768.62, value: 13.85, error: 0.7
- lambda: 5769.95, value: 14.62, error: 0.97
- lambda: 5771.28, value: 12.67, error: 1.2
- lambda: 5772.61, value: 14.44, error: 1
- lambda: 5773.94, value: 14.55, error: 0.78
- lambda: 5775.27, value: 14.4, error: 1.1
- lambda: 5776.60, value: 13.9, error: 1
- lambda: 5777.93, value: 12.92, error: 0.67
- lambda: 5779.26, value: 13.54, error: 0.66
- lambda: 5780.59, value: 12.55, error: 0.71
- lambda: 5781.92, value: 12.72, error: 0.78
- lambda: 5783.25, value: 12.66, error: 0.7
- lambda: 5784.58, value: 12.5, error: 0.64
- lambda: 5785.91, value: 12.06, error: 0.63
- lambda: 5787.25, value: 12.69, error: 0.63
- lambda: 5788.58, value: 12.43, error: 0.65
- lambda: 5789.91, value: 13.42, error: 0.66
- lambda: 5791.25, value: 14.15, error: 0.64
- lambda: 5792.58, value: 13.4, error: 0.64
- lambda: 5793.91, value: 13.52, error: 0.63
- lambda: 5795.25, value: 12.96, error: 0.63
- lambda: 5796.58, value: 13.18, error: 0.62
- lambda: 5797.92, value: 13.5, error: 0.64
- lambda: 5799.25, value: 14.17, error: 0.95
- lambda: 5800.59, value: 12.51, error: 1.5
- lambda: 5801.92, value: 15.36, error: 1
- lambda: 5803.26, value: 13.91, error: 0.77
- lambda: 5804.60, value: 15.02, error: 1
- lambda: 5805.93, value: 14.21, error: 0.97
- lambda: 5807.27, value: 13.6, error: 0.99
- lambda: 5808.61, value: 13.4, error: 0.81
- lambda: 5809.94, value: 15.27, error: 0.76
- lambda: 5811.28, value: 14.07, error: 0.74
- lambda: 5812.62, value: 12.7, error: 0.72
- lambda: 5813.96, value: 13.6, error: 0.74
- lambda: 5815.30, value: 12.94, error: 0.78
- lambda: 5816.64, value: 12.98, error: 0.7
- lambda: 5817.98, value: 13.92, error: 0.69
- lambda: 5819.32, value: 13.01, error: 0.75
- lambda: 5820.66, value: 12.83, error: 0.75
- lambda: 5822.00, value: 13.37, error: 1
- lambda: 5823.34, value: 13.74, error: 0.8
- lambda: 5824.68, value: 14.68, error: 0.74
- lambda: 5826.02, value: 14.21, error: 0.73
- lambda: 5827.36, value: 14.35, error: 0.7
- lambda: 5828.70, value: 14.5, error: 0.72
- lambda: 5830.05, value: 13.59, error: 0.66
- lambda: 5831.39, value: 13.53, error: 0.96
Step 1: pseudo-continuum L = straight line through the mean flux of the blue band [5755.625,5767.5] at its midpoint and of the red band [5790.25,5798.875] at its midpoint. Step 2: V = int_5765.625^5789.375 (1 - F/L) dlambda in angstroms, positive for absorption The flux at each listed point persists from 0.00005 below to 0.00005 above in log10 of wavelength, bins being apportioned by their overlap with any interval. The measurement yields 0.5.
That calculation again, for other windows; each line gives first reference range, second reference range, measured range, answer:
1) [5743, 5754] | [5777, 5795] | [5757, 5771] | -0.4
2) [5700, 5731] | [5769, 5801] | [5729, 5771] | -1.5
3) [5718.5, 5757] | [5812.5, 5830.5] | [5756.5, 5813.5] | 0.5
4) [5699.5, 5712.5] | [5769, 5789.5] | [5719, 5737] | -1.0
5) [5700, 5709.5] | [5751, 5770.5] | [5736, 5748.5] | -0.3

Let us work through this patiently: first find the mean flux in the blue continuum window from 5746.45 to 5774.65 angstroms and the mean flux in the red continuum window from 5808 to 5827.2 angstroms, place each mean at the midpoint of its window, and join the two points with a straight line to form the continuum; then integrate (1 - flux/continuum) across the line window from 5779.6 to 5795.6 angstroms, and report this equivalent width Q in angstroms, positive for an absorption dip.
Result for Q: 0.89 angstroms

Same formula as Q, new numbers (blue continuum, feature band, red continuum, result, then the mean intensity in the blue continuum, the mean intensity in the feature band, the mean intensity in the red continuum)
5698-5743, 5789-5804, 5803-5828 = 0.1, 13.6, 13.6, 13.8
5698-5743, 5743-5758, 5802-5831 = -0.2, 13.6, 13.8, 13.8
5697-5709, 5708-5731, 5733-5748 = 0.3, 13.4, 13.4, 14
